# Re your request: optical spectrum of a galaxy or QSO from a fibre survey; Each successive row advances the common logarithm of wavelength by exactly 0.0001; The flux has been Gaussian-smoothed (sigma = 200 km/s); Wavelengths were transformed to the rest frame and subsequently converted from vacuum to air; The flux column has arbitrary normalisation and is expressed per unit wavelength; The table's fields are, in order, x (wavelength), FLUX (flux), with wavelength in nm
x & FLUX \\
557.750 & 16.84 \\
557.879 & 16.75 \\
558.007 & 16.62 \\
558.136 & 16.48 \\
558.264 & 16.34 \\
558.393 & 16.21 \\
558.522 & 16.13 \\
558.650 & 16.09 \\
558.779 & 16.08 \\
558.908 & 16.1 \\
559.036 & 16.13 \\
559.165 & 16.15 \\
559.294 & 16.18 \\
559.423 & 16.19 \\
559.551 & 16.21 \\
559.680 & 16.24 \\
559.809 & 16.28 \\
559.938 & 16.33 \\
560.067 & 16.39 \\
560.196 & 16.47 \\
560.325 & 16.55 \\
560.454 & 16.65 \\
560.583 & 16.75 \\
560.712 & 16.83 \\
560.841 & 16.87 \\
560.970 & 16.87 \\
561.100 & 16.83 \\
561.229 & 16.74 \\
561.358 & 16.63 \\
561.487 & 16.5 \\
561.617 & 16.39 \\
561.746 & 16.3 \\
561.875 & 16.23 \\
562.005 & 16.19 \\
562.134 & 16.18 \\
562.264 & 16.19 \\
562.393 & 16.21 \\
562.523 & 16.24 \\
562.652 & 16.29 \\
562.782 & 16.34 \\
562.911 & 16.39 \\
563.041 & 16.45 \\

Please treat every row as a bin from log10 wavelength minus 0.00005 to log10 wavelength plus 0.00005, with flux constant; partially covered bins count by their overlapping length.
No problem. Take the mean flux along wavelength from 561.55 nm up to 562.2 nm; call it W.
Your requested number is 16.2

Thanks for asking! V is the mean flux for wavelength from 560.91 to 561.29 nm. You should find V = 16.8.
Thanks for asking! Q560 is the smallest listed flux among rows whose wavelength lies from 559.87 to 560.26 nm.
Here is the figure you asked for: 16.33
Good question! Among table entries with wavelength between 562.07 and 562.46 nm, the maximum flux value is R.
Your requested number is 16.21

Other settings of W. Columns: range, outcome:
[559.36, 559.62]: 16.2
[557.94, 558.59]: 16.4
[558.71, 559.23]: 16.1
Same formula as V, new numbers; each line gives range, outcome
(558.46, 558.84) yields 16.1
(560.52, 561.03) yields 16.8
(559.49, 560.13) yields 16.3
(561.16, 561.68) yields 16.6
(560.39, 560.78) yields 16.8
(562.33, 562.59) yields 16.2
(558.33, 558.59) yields 16.2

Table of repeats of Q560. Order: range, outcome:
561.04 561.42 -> 16.63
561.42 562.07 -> 16.19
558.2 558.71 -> 16.09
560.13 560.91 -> 16.47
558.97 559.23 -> 16.13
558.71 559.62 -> 16.08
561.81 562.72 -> 16.18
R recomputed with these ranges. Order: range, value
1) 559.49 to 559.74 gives 16.24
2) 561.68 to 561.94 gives 16.3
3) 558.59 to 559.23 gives 16.15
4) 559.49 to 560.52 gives 16.65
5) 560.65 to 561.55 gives 16.87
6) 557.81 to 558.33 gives 16.75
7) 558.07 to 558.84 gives 16.48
